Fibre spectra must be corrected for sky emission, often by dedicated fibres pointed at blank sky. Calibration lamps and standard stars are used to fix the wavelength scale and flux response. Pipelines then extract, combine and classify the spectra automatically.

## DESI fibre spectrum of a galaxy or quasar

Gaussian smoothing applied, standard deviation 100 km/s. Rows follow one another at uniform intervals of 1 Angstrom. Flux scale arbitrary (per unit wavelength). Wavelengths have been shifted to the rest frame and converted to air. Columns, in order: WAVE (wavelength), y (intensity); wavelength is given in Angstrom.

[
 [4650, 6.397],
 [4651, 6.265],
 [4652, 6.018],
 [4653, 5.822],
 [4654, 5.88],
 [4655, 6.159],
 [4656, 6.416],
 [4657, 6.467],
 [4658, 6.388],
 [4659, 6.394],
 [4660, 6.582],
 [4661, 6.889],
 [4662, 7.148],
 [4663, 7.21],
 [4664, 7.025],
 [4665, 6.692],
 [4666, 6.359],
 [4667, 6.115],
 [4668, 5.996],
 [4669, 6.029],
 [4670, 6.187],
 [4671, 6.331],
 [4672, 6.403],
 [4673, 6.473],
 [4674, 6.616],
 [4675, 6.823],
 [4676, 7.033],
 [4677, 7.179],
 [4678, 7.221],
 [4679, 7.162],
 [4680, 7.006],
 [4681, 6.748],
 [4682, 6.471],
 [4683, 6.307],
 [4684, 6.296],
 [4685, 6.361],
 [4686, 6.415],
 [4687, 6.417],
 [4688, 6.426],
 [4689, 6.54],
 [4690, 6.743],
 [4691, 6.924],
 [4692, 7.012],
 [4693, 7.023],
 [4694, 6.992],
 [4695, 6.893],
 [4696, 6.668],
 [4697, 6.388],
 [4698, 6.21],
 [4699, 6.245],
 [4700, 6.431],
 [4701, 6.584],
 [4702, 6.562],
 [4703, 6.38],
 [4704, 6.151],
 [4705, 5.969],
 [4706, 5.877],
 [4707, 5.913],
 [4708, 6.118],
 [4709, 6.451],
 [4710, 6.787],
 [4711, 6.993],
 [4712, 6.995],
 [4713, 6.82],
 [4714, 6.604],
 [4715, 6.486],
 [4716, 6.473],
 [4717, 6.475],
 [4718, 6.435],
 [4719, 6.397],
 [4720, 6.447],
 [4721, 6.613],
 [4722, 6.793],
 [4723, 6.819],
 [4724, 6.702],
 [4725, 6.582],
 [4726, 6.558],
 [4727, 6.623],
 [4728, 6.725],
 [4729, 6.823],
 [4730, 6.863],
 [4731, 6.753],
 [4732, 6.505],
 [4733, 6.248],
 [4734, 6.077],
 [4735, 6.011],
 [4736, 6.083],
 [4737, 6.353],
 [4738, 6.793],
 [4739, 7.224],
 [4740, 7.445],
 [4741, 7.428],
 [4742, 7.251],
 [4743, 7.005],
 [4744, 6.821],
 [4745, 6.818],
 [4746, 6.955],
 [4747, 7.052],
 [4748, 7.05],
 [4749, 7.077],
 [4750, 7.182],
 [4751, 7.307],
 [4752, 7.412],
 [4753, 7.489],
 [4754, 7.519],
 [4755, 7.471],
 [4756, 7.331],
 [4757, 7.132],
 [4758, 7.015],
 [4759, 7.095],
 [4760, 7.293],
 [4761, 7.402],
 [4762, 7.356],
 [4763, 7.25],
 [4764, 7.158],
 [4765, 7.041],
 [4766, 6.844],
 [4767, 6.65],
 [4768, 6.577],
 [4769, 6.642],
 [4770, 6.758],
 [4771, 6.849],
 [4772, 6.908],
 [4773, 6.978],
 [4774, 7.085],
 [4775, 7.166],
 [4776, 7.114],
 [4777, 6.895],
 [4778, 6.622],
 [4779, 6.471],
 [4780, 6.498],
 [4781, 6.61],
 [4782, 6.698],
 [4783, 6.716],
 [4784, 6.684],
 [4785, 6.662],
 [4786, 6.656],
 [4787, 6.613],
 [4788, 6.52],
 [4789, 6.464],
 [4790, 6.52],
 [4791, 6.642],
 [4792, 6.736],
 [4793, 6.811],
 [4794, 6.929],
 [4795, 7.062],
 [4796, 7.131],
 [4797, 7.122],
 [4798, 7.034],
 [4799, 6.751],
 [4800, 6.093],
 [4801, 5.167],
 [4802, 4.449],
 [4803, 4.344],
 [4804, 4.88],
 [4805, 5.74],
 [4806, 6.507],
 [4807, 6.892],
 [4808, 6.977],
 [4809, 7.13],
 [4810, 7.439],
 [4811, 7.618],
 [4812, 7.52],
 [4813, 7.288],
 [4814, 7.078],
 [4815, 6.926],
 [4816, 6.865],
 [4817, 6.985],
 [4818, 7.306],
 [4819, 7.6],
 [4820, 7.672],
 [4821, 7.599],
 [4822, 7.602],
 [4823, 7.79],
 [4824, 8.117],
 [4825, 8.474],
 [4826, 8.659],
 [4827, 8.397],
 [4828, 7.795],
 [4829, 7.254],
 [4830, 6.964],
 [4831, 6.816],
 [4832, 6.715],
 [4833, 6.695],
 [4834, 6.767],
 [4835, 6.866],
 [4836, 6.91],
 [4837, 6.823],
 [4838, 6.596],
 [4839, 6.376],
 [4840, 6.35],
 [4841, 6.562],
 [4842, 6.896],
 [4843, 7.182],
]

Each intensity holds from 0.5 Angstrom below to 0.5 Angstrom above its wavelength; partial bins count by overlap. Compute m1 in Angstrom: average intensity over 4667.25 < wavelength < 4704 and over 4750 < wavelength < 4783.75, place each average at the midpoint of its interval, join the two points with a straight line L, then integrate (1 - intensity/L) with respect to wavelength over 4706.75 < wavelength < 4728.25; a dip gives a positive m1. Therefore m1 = 0.5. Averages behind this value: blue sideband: 6.59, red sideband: 7.01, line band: 6.59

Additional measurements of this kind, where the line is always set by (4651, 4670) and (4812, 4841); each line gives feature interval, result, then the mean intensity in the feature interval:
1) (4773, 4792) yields 0.9 Angstrom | 6.71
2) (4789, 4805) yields 1.9 Angstrom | 6.24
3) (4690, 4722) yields 0.5 Angstrom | 6.53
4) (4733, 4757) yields -0.5 Angstrom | 6.99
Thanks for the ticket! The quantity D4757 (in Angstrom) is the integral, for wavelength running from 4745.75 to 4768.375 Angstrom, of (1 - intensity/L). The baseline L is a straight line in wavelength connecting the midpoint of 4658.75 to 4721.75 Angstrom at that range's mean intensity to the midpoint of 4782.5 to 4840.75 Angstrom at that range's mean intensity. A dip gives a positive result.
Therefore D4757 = -1.4 Angstrom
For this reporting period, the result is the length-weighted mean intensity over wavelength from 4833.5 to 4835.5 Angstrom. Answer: 6.82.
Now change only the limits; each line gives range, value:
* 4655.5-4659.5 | 6.42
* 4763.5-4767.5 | 6.92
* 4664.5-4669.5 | 6.24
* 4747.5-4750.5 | 7.1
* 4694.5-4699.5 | 6.48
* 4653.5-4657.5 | 6.23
